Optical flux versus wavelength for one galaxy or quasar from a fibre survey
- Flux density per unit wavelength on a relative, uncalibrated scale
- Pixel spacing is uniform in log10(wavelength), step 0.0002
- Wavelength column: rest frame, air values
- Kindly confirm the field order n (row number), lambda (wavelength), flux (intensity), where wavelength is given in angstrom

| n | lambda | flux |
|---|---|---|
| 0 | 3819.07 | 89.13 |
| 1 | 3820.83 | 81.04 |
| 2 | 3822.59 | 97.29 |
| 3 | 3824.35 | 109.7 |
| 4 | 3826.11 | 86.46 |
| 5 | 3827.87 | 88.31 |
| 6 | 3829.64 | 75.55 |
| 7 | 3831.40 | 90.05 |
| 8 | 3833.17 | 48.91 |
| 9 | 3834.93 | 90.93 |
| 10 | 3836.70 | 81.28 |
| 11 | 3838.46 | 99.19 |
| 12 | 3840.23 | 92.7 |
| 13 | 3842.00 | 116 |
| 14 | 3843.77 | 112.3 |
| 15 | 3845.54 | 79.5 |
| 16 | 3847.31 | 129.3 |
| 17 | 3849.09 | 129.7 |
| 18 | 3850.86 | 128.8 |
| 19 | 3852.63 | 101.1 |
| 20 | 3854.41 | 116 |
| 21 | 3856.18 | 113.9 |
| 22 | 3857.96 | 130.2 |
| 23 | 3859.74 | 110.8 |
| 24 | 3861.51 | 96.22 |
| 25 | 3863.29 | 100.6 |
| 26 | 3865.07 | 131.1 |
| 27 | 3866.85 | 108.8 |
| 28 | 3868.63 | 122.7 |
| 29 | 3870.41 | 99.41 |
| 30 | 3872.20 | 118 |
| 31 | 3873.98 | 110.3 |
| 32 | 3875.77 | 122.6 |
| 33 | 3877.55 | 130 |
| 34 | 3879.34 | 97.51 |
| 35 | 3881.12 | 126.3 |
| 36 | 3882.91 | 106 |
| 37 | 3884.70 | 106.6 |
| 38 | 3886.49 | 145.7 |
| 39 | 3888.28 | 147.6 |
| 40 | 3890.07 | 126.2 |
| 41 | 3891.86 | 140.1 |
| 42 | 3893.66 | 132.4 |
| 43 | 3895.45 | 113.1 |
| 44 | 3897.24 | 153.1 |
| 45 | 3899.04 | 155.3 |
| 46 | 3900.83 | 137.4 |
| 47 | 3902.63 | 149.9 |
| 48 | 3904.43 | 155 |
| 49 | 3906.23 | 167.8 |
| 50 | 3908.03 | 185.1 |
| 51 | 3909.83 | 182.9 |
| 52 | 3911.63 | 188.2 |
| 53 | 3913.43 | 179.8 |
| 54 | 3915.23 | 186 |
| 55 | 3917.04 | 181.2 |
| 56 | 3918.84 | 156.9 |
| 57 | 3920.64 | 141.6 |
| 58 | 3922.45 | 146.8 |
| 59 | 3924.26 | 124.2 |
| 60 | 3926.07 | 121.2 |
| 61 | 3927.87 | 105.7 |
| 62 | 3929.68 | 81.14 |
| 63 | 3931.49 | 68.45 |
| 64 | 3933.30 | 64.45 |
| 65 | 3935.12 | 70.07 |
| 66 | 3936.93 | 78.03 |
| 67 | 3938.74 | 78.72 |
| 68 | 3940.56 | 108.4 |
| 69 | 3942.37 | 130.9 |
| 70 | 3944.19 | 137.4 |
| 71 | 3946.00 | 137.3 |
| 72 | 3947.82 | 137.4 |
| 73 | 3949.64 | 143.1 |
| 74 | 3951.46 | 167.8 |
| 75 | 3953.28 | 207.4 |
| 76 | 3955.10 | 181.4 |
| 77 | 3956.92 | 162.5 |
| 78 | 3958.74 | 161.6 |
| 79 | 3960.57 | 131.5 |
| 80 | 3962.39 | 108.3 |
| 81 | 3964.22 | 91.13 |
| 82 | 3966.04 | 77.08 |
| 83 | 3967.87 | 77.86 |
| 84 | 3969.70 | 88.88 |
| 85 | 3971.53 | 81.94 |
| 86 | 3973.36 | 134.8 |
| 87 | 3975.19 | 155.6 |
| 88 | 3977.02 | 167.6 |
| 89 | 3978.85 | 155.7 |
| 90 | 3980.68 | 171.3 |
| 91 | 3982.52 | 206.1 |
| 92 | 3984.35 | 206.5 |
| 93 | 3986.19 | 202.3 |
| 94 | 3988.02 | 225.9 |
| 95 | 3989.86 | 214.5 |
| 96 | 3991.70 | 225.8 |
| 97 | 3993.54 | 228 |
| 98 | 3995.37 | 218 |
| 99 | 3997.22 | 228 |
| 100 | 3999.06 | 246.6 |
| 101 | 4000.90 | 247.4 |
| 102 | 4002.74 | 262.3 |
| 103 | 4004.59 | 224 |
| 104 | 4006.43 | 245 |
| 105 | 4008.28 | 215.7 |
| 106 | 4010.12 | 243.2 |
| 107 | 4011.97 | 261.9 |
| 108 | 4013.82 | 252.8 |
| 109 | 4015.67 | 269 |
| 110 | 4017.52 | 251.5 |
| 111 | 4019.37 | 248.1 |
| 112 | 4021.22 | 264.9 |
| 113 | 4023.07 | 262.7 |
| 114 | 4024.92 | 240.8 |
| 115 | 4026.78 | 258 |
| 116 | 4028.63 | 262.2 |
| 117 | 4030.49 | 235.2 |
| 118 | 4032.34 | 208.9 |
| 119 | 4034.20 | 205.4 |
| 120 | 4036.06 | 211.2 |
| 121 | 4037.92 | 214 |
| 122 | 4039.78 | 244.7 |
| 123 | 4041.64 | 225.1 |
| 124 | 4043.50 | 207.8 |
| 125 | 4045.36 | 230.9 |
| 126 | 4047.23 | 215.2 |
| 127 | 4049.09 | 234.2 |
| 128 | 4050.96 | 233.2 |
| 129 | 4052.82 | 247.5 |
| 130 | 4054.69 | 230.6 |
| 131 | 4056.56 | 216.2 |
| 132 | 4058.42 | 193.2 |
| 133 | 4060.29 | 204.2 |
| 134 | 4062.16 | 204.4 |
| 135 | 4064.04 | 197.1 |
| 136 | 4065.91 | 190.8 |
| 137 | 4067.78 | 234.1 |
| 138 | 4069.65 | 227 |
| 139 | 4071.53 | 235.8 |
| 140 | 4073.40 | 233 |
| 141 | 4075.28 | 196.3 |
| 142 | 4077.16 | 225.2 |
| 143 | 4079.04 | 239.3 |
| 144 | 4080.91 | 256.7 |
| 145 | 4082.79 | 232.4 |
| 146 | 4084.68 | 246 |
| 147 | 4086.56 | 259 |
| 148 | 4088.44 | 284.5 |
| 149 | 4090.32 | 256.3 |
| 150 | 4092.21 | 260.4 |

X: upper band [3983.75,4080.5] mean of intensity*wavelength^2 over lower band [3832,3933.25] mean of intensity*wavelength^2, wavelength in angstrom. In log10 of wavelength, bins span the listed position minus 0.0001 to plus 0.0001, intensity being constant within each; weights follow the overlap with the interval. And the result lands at 1.98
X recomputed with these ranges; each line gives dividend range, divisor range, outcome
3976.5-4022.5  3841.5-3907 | 1.97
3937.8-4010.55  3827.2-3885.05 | 1.70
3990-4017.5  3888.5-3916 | 1.61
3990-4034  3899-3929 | 1.63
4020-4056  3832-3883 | 2.35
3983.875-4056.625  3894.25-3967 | 1.80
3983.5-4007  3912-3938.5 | 1.94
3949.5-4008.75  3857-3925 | 1.36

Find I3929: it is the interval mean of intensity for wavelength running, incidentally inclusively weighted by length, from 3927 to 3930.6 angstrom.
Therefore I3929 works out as 93.2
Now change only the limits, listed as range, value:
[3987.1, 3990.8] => 220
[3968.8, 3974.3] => 102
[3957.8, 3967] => 114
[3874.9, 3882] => 119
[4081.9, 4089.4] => 256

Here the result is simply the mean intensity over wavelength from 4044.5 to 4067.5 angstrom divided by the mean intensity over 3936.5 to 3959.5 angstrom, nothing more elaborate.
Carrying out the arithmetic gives 1.53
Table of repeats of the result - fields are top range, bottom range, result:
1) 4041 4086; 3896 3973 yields 1.68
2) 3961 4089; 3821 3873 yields 2.07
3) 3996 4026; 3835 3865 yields 2.28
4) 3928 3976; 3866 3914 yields 0.86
